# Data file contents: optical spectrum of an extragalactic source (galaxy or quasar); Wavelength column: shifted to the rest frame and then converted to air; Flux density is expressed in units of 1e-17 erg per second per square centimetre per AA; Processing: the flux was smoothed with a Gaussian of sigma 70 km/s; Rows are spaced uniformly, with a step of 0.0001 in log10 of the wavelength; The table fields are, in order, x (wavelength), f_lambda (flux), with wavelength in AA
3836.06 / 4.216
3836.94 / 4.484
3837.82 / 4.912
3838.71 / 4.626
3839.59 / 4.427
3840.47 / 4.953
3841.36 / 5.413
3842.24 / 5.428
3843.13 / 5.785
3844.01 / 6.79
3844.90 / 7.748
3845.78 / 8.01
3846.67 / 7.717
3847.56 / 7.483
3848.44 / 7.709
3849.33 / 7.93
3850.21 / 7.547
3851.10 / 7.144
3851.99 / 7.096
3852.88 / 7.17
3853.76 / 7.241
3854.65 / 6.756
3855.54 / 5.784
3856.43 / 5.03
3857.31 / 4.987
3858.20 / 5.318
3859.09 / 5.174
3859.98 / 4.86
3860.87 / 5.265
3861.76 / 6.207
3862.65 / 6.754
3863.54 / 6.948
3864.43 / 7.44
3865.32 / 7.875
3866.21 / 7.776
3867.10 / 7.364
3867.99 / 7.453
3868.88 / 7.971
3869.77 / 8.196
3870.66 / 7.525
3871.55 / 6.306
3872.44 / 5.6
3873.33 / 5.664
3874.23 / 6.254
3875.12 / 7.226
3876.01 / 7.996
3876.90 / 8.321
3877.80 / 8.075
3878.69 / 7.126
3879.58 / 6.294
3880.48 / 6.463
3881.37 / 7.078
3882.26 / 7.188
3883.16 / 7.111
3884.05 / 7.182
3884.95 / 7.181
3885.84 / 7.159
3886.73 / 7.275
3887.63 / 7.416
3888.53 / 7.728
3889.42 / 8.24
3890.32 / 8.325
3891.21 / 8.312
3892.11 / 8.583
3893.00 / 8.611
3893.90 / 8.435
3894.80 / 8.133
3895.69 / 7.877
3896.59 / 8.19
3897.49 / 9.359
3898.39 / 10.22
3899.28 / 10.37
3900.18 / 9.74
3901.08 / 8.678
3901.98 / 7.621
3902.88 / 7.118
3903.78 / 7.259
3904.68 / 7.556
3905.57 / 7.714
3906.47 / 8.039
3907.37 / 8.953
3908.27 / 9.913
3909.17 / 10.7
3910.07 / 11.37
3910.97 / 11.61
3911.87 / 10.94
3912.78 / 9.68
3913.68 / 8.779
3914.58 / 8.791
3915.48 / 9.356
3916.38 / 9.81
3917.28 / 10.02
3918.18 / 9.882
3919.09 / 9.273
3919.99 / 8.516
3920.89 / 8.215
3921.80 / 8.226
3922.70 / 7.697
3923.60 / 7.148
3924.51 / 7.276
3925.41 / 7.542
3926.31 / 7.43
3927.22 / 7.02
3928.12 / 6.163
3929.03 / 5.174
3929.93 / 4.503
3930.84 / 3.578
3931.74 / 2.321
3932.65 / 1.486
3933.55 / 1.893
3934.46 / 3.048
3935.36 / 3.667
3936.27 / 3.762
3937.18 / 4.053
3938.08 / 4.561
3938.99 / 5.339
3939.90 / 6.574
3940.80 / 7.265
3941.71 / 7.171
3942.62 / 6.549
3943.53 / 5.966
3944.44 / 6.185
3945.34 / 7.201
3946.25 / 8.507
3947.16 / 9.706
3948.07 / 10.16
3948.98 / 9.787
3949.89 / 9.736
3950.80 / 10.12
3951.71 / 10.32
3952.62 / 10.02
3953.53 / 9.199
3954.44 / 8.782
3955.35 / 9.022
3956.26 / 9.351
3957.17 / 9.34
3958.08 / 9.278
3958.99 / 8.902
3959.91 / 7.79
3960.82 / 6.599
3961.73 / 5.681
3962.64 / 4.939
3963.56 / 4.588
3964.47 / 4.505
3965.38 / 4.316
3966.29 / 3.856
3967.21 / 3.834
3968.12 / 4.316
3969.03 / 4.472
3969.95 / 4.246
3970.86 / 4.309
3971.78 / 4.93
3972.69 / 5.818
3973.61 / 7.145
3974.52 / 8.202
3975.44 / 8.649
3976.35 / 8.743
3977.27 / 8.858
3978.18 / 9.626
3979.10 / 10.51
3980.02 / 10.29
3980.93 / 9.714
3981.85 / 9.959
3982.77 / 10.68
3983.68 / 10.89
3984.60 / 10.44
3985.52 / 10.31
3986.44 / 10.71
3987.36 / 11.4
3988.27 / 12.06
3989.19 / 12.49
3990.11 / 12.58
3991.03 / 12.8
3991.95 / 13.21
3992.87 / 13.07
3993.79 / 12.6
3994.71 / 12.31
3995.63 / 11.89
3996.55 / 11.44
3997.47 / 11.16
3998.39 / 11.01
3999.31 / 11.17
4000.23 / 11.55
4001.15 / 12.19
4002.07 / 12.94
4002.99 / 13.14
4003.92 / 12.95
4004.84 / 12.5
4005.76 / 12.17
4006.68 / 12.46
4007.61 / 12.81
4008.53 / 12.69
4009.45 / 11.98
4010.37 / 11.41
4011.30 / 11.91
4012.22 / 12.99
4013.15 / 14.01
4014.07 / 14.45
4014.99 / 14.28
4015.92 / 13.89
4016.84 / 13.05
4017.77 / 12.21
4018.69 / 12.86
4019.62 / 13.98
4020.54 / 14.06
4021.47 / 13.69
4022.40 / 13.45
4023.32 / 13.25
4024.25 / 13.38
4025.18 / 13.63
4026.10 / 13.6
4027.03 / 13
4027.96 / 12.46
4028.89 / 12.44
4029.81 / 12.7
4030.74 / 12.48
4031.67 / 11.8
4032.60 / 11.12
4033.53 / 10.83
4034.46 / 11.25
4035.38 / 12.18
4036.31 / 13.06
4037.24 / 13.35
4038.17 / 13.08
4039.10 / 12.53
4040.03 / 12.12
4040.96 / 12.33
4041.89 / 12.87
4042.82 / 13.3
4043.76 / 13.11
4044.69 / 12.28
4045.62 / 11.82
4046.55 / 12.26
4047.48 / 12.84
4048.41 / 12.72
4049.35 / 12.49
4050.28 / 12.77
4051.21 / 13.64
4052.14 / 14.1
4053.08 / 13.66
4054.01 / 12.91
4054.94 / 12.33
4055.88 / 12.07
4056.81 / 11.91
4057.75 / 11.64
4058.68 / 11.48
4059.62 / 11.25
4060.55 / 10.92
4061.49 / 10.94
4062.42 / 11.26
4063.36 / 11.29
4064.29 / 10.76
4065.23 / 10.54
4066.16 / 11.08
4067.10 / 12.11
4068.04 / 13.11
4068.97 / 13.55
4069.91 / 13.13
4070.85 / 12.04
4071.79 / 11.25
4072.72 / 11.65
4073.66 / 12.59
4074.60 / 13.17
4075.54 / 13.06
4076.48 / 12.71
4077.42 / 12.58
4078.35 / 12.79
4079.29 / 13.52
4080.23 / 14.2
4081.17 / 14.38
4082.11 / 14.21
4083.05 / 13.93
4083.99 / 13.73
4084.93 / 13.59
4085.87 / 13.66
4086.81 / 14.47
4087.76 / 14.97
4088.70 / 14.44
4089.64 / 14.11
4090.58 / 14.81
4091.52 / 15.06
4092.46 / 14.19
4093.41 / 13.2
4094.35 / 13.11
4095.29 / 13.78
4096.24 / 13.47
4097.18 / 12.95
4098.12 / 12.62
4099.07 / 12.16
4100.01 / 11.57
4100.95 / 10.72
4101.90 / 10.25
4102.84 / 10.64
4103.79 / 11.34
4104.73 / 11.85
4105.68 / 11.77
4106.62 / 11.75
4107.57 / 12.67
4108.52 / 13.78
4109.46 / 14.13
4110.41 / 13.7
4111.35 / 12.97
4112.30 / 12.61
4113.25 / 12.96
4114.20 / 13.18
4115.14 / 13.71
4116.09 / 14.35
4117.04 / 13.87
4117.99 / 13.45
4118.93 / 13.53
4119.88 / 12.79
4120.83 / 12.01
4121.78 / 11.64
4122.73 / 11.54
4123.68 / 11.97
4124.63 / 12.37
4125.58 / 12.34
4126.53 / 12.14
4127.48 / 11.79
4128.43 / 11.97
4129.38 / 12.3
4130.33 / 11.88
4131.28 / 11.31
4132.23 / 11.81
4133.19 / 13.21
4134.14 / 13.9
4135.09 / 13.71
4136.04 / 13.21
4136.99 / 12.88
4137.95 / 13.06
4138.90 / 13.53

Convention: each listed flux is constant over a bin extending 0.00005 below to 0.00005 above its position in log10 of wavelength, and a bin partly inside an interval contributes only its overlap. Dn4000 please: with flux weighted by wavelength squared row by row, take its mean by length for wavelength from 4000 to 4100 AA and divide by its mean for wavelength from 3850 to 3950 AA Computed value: 1.9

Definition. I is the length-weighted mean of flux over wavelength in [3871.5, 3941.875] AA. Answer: 7.44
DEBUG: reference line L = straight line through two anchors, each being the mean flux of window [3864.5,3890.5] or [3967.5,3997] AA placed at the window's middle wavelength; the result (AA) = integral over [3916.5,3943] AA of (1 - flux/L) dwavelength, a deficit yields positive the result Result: 7.29 AA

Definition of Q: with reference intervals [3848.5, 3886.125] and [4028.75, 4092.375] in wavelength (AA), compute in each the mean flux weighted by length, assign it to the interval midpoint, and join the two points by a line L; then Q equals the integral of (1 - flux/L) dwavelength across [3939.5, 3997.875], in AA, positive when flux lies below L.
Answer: 7.5 AA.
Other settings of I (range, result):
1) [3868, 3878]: 7.18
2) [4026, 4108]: 12.6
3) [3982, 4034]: 12.4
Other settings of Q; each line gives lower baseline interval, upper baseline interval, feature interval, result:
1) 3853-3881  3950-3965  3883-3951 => -2.25 AA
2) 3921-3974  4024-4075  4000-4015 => -4.25 AA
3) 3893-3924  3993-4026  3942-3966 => 6.16 AA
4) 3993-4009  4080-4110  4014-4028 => -1.19 AA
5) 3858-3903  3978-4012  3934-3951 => 5.31 AA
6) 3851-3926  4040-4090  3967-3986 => 4.31 AA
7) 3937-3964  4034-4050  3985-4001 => -2.97 AA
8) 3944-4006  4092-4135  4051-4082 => -2.46 AA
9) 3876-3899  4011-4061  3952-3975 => 8.35 AA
